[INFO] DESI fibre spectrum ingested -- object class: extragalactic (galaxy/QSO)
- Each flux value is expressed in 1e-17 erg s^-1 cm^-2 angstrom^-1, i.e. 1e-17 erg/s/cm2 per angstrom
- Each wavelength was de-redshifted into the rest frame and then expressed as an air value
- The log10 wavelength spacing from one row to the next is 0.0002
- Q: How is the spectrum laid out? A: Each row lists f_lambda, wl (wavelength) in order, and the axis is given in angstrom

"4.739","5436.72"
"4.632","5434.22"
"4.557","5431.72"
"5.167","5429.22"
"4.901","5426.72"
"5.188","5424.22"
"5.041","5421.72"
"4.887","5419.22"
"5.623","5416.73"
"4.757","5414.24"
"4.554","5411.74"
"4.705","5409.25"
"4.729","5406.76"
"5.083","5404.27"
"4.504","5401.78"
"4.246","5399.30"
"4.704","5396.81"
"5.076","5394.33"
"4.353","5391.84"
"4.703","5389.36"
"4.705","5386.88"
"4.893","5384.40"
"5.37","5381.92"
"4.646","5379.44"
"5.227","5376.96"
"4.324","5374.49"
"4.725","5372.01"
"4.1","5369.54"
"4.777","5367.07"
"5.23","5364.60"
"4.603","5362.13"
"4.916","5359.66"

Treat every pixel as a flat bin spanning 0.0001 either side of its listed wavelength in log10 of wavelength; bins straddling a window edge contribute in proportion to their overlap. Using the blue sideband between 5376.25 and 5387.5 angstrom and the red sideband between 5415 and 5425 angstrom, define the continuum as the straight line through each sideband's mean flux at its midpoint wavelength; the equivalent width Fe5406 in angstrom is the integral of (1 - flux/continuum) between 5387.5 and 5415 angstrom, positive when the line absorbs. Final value 2.1 angstrom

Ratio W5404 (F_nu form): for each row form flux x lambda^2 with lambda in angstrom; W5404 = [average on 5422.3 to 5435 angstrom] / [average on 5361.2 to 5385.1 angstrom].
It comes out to 1.0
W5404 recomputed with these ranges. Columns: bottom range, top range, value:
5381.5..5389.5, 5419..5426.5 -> 1.04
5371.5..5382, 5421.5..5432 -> 1.06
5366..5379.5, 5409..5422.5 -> 1.08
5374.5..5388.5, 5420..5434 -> 1.02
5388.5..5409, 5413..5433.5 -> 1.08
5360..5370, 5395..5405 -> 0.99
